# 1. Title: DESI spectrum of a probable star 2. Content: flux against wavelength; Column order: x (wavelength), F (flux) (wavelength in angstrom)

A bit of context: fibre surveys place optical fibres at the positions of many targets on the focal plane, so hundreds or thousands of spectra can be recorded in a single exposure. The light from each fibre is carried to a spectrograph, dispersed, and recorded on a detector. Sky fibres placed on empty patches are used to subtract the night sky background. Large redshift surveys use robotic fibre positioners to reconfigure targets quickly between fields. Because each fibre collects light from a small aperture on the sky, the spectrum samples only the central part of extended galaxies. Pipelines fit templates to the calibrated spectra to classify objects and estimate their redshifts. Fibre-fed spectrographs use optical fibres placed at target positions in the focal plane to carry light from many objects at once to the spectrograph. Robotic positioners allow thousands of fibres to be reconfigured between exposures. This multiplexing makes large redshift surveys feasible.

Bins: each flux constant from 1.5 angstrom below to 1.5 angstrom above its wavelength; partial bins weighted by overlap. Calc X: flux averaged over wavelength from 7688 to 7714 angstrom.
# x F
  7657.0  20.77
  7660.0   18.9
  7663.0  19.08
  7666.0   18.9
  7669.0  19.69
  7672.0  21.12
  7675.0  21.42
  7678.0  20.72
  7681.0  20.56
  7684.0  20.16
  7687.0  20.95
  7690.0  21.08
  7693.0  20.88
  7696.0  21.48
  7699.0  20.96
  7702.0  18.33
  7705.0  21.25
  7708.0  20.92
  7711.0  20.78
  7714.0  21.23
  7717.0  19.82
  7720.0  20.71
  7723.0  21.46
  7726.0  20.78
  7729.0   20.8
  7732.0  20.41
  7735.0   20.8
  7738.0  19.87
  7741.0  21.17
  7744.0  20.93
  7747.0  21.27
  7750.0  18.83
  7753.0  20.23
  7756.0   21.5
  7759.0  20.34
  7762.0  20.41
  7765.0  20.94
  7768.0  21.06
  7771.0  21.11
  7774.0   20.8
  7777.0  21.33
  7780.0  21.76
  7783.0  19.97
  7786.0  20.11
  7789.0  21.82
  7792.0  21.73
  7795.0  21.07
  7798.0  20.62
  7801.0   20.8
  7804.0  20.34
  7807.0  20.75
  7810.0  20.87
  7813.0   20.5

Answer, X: 20.7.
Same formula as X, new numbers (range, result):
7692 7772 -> 20.7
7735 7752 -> 20.4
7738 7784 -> 20.8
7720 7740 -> 20.7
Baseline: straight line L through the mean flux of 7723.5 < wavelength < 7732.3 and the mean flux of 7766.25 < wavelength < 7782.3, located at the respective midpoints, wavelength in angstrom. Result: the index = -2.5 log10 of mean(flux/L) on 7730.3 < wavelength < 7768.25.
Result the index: 0.02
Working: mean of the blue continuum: 20.8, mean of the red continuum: 21.1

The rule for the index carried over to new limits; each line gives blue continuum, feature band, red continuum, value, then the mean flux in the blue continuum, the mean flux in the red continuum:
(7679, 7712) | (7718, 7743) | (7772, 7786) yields 0.00 mag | 20.7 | 20.9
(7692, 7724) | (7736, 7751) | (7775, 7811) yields 0.02 mag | 20.7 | 20.9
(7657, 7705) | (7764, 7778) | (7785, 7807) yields -0.01 mag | 20.3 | 20.9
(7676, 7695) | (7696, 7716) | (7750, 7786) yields 0.01 mag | 20.8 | 20.7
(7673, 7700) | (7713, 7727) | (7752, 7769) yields 0.00 mag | 20.9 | 20.8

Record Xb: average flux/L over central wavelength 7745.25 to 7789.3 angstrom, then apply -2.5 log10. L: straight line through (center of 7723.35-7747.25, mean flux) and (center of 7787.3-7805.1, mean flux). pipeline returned 0.01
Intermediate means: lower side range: 20.8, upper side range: 21.1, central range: 20.7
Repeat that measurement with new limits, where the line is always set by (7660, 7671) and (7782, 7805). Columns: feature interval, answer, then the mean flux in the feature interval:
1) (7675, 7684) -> -0.07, 20.7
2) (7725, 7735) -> -0.03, 20.7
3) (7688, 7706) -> -0.05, 20.7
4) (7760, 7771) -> -0.02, 20.8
